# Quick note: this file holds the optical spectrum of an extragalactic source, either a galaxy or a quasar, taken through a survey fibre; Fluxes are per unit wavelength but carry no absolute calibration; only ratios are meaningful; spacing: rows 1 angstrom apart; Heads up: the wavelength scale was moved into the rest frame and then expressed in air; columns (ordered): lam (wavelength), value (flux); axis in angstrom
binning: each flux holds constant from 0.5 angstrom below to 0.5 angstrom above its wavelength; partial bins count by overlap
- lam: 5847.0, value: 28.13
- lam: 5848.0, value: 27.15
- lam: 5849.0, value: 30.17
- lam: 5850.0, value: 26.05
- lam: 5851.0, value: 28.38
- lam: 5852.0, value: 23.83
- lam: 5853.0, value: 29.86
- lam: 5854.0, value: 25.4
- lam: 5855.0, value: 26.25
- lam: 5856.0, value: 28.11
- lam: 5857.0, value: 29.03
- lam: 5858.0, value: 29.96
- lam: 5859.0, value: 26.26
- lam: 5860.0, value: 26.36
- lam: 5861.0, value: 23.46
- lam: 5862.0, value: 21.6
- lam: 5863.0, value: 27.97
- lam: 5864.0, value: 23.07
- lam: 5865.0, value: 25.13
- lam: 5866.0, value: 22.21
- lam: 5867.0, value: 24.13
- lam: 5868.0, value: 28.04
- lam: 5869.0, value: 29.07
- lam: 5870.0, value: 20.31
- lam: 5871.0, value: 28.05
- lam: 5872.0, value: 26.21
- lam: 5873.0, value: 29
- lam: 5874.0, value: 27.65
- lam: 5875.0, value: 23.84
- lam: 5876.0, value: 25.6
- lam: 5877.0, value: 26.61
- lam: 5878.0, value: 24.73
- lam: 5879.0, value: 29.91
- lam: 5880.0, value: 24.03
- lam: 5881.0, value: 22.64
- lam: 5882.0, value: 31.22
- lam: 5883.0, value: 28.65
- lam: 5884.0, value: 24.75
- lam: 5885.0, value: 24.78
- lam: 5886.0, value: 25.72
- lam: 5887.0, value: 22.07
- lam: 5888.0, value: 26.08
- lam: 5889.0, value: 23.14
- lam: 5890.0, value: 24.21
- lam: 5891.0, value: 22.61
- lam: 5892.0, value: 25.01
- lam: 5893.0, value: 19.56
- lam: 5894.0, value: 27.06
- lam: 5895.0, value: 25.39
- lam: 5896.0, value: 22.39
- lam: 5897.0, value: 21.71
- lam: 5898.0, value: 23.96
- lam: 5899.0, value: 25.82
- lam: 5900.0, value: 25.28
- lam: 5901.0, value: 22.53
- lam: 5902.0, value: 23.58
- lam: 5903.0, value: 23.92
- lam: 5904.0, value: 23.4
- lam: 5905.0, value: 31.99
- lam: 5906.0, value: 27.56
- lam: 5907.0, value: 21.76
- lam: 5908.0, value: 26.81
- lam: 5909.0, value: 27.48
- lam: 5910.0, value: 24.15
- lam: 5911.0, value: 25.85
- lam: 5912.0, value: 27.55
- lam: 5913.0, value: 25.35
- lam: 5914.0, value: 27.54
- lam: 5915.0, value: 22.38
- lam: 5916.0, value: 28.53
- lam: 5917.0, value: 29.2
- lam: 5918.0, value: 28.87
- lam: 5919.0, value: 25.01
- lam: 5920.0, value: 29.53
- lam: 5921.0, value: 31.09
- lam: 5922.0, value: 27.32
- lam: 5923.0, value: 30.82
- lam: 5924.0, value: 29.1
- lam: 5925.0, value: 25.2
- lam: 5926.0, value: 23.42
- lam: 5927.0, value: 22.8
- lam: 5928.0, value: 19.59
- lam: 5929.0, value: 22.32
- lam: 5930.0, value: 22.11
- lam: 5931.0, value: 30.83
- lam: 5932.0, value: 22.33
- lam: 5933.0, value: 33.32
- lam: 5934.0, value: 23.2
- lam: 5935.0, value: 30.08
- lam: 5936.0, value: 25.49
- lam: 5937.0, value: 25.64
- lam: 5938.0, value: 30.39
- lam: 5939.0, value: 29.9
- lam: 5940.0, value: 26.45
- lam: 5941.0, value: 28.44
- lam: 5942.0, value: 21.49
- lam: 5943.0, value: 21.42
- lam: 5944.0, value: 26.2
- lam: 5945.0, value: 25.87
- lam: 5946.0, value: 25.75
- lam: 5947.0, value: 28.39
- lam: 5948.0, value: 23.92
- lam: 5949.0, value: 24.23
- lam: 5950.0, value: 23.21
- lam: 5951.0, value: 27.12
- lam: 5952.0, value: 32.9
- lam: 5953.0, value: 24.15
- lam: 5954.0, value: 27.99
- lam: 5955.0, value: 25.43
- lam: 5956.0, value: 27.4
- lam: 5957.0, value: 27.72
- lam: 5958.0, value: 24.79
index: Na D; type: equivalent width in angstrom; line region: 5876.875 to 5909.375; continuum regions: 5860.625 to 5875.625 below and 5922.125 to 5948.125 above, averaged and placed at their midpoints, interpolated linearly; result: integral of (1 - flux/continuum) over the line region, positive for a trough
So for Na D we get 0.7 angstrom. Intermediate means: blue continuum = 25.3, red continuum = 26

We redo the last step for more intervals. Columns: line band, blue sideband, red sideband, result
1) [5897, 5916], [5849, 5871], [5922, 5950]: 0.4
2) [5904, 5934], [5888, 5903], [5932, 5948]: -1.4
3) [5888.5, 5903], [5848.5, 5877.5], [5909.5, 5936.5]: 1.4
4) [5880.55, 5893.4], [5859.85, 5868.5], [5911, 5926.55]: 0.5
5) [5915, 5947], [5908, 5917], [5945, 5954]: -0.2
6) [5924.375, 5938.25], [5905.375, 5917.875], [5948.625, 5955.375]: 0.5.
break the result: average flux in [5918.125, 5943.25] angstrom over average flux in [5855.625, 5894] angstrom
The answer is 1.03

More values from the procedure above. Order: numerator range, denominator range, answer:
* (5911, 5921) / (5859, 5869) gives 1.09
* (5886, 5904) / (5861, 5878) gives 0.94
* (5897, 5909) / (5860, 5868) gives 1.03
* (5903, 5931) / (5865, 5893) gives 1.03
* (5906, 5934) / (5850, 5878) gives 1.01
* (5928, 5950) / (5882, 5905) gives 1.06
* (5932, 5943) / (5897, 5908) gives 1.08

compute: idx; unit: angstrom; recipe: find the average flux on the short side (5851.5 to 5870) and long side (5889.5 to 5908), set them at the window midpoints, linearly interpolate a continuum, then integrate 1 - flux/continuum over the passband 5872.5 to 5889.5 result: -0.5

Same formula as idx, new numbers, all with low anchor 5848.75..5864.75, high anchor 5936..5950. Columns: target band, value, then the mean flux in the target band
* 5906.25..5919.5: -0.1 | 26.2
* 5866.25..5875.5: 0.1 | 26.1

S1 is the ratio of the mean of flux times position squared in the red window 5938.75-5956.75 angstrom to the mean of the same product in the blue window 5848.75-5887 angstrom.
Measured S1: 1.02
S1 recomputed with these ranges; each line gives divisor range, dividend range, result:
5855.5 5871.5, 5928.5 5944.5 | 1.04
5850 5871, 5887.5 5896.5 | 0.93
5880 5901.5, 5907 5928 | 1.10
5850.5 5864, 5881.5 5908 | 0.95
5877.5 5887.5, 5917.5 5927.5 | 1.07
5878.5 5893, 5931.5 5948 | 1.07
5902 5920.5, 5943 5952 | 0.99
